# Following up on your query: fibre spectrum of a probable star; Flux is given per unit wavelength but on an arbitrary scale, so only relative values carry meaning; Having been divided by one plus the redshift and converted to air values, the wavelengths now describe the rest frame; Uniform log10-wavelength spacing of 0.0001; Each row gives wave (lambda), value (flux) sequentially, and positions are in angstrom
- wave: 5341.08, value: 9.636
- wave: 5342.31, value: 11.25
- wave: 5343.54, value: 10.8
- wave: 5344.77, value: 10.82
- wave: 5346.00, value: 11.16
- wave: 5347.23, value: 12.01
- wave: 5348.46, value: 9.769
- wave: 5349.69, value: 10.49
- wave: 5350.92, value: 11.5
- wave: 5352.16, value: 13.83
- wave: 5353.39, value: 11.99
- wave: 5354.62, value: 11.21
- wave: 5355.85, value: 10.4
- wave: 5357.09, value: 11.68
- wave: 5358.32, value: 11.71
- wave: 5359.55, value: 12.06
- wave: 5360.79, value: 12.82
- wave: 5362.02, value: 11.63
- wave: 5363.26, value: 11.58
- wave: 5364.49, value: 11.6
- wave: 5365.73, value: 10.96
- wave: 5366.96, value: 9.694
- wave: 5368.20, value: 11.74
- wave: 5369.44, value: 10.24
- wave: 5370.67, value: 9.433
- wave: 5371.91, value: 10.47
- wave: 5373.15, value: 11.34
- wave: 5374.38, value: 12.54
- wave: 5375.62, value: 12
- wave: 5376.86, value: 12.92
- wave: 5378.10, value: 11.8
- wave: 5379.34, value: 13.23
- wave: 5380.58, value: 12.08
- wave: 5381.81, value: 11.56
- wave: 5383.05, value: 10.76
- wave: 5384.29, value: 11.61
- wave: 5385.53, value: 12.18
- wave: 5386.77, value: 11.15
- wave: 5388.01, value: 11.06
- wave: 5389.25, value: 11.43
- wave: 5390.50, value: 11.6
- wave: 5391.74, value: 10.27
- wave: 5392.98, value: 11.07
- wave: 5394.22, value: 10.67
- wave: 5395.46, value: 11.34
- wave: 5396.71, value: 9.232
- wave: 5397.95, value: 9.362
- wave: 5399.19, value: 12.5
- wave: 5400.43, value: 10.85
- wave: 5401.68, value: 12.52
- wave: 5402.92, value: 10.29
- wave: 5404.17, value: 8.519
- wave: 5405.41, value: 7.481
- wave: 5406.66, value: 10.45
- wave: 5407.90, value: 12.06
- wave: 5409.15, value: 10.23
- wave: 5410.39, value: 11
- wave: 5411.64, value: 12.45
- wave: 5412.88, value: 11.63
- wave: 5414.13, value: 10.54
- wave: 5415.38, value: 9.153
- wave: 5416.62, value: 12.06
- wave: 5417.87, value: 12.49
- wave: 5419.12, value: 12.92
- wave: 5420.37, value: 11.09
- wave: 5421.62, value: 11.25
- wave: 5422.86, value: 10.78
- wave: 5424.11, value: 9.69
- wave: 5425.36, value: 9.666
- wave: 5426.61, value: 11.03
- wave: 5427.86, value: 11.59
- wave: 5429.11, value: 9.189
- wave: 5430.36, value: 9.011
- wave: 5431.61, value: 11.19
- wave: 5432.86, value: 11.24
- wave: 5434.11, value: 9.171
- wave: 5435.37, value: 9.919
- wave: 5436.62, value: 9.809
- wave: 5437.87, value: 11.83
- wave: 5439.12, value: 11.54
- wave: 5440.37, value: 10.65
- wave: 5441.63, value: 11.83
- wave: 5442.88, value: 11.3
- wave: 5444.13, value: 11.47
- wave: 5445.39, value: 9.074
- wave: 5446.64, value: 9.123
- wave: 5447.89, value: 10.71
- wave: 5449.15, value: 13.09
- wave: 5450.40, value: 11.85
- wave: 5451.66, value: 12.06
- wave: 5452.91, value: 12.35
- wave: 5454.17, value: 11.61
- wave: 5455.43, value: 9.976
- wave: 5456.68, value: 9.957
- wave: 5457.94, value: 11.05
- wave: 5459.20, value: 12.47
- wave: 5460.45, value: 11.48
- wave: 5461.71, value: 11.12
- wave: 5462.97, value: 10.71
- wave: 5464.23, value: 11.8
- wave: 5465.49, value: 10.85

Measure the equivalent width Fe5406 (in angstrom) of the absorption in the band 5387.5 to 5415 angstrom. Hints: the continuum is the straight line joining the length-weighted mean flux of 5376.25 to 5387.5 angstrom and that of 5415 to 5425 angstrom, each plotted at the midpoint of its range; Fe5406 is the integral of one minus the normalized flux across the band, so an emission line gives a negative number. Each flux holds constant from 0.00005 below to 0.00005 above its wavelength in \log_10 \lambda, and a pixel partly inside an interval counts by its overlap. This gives 1.9 angstrom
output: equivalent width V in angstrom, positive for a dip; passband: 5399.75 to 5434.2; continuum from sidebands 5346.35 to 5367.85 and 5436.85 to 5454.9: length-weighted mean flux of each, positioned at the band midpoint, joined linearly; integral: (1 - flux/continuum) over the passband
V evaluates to 1.9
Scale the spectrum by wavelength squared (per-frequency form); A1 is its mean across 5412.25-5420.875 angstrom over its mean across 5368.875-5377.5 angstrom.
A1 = 1.0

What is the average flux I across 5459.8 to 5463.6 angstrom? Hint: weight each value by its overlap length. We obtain 11.1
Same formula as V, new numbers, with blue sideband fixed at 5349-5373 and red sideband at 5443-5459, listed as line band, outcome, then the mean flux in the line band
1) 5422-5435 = 1.0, 10.3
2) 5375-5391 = -0.8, 11.8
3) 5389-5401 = 0.4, 10.8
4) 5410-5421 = -0.3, 11.5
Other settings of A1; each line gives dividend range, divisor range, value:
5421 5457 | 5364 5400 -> 0.98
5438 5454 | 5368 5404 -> 1.03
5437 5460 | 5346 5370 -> 1.02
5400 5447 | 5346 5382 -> 0.95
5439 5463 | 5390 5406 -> 1.09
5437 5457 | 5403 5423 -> 1.04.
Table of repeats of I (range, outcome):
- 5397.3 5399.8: 10.9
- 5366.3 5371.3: 10.3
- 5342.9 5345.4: 10.8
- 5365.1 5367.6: 10.3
